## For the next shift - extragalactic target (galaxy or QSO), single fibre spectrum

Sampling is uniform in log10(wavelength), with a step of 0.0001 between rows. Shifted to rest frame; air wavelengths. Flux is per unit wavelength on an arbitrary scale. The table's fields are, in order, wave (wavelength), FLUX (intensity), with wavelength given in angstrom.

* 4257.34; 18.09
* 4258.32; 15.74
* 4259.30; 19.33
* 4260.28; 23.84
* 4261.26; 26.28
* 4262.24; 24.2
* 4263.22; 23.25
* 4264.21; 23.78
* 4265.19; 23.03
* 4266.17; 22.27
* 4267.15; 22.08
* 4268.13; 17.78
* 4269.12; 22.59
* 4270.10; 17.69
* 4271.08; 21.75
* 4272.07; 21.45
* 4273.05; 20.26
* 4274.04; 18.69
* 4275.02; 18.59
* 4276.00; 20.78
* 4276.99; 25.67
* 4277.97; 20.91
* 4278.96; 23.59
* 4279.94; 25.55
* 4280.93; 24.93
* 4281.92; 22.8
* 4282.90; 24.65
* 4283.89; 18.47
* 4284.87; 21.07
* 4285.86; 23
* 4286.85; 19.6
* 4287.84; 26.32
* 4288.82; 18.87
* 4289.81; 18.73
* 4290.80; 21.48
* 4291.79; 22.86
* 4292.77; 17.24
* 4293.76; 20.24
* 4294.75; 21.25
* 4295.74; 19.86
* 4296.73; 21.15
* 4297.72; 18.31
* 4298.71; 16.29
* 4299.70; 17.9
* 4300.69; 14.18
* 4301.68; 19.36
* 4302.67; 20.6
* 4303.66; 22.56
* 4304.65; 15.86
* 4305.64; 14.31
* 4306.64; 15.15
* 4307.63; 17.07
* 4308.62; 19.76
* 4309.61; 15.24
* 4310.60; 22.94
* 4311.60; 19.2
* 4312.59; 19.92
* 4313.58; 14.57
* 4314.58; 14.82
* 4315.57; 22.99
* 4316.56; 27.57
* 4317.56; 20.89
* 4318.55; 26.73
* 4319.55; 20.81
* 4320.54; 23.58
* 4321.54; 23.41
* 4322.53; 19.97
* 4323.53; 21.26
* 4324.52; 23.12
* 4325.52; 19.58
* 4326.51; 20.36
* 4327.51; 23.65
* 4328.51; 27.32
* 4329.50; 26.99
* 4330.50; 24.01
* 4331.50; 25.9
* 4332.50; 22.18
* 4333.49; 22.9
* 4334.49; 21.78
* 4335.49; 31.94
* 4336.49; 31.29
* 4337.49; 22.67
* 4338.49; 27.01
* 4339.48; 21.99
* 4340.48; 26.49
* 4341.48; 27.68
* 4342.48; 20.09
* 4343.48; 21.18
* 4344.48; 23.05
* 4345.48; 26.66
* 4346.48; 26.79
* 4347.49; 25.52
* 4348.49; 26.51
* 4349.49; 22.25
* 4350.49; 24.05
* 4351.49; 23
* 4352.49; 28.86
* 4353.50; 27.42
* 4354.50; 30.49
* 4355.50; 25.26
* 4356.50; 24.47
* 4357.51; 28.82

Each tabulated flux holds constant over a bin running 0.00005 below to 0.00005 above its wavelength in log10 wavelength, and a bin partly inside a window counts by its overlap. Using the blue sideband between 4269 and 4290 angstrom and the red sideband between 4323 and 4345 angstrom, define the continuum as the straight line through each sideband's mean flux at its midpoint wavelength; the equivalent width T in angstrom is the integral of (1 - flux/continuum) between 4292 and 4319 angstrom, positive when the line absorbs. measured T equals 4.4 angstrom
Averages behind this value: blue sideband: 21.7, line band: 19.1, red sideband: 24.2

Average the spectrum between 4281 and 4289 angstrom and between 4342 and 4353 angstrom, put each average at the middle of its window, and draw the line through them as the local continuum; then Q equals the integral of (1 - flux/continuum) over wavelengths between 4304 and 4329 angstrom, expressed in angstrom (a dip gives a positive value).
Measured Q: 3.1 angstrom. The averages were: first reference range 22.1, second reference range 24.4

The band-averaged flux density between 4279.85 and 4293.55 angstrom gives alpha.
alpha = 21.7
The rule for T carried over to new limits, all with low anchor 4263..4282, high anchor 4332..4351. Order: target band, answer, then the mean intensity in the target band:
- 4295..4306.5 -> 2.4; 18.2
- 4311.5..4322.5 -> 1.1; 21.3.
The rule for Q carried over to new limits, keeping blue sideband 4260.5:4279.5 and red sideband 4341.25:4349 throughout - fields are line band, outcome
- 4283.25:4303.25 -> 2.5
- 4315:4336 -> 0.2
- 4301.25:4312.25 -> 2.3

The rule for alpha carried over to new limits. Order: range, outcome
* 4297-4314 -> 17.9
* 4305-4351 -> 22.7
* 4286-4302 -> 19.7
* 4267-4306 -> 20.5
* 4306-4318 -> 19.1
